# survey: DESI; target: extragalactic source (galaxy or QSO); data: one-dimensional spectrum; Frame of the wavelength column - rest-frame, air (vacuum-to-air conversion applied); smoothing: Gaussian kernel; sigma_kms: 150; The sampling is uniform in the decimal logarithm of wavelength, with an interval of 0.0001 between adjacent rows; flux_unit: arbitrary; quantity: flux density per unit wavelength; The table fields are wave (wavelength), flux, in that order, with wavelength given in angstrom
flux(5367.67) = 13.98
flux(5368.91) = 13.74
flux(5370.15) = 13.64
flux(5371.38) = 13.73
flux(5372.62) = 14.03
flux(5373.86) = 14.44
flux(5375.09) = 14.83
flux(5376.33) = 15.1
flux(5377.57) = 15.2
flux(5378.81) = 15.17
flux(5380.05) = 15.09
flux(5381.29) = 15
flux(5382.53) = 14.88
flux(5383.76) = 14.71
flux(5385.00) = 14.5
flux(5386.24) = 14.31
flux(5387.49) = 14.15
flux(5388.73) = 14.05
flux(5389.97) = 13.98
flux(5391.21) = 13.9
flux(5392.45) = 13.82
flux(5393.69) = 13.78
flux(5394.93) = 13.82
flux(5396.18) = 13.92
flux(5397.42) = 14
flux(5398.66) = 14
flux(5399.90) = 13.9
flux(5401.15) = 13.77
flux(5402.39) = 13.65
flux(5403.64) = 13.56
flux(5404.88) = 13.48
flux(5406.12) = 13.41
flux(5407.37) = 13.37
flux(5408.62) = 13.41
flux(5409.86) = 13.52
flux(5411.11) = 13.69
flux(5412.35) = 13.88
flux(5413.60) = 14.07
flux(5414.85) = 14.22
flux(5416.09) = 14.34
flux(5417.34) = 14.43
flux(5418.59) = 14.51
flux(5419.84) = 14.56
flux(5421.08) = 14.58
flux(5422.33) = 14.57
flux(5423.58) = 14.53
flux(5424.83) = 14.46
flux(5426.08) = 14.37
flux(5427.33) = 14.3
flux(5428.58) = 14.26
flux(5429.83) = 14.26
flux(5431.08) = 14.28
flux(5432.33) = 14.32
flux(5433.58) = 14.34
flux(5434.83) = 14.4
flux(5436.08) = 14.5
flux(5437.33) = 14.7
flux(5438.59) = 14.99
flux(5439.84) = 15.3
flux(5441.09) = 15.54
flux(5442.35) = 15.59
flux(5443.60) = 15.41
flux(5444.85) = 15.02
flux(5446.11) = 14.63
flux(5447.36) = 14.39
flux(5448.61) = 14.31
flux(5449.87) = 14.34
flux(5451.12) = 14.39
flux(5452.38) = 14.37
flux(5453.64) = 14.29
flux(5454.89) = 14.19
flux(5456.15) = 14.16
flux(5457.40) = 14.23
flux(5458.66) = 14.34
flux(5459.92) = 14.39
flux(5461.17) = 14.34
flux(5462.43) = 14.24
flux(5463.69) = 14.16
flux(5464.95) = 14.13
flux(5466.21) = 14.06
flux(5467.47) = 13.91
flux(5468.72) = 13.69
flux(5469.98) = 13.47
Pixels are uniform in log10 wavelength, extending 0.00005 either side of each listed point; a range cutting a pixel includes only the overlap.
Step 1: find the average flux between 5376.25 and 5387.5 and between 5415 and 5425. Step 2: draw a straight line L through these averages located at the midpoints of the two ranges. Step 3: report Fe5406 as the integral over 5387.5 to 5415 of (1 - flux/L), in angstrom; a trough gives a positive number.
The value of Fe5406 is 1.6 angstrom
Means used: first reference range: 14.8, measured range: 13.8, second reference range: 14.5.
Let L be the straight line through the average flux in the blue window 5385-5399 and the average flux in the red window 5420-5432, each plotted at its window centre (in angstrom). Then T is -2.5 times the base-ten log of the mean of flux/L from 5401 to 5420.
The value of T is 0.03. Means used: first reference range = 14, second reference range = 14.4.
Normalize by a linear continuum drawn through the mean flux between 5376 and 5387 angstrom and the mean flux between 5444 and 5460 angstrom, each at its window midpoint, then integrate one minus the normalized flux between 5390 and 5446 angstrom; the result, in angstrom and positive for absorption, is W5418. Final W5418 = 1.43 angstrom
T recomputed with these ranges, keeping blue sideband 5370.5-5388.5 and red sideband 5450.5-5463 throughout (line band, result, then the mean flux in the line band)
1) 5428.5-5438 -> 0.000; 14.4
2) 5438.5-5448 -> -0.057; 15.1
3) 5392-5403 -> 0.053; 13.9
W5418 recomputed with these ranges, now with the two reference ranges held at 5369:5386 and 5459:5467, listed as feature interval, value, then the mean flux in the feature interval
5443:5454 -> -0.23 angstrom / 14.6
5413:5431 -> 0.02 angstrom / 14.4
